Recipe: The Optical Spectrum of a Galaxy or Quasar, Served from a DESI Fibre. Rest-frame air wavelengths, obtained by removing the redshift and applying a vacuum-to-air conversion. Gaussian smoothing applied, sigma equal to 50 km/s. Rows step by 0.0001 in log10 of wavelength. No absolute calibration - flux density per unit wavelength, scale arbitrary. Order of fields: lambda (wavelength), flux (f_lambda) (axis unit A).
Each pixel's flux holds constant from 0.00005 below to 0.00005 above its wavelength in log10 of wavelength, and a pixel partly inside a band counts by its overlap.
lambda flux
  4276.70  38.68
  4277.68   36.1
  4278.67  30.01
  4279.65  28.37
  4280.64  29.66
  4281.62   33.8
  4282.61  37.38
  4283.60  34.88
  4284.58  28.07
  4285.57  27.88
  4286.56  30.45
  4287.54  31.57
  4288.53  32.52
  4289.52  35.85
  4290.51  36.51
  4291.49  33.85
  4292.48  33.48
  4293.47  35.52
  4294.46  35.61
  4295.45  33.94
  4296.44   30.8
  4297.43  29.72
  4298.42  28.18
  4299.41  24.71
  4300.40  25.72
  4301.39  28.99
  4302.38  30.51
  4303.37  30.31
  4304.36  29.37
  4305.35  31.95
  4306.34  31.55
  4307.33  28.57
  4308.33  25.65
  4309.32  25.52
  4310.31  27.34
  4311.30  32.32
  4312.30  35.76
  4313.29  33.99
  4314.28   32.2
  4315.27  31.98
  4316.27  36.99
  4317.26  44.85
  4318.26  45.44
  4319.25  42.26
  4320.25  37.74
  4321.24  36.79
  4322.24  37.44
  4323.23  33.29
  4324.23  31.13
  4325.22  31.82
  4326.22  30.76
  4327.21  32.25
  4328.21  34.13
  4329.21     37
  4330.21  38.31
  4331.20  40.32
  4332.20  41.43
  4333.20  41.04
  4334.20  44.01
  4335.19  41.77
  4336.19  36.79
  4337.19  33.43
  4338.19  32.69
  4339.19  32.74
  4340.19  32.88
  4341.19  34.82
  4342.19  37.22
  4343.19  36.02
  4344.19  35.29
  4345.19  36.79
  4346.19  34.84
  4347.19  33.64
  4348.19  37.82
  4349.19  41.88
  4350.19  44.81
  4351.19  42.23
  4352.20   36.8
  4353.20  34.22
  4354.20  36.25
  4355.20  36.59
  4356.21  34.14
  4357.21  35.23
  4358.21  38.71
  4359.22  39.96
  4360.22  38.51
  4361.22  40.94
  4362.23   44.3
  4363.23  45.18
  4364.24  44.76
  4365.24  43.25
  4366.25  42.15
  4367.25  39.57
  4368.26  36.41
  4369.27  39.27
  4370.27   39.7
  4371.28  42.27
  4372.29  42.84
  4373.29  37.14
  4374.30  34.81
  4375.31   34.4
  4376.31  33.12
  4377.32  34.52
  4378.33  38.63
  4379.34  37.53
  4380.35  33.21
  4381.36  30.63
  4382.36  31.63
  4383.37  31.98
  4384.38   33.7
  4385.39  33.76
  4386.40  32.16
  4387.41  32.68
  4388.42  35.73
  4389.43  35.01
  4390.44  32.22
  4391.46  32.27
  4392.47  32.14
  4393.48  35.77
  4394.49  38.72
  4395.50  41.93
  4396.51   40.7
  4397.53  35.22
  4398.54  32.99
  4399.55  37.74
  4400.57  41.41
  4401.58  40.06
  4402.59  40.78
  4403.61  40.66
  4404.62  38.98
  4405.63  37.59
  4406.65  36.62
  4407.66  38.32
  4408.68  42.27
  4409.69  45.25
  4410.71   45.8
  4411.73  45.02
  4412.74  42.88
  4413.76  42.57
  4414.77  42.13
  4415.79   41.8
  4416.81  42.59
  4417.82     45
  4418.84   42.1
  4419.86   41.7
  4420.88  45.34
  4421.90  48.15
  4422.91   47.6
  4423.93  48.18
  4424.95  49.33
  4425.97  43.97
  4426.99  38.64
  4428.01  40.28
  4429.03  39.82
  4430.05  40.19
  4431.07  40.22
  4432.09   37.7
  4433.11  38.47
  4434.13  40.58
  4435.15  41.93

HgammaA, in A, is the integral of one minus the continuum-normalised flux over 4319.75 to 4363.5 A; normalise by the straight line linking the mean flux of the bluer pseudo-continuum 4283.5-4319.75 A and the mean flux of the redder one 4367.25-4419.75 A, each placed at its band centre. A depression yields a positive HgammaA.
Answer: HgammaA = -2.95 A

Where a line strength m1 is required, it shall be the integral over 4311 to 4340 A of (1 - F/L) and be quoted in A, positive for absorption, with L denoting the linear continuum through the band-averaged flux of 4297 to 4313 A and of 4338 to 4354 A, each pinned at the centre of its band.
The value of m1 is -3.3 A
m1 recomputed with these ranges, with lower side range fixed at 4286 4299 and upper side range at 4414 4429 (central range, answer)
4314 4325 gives -0.7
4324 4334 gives -0.1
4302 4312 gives 1.4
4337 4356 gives 0.6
